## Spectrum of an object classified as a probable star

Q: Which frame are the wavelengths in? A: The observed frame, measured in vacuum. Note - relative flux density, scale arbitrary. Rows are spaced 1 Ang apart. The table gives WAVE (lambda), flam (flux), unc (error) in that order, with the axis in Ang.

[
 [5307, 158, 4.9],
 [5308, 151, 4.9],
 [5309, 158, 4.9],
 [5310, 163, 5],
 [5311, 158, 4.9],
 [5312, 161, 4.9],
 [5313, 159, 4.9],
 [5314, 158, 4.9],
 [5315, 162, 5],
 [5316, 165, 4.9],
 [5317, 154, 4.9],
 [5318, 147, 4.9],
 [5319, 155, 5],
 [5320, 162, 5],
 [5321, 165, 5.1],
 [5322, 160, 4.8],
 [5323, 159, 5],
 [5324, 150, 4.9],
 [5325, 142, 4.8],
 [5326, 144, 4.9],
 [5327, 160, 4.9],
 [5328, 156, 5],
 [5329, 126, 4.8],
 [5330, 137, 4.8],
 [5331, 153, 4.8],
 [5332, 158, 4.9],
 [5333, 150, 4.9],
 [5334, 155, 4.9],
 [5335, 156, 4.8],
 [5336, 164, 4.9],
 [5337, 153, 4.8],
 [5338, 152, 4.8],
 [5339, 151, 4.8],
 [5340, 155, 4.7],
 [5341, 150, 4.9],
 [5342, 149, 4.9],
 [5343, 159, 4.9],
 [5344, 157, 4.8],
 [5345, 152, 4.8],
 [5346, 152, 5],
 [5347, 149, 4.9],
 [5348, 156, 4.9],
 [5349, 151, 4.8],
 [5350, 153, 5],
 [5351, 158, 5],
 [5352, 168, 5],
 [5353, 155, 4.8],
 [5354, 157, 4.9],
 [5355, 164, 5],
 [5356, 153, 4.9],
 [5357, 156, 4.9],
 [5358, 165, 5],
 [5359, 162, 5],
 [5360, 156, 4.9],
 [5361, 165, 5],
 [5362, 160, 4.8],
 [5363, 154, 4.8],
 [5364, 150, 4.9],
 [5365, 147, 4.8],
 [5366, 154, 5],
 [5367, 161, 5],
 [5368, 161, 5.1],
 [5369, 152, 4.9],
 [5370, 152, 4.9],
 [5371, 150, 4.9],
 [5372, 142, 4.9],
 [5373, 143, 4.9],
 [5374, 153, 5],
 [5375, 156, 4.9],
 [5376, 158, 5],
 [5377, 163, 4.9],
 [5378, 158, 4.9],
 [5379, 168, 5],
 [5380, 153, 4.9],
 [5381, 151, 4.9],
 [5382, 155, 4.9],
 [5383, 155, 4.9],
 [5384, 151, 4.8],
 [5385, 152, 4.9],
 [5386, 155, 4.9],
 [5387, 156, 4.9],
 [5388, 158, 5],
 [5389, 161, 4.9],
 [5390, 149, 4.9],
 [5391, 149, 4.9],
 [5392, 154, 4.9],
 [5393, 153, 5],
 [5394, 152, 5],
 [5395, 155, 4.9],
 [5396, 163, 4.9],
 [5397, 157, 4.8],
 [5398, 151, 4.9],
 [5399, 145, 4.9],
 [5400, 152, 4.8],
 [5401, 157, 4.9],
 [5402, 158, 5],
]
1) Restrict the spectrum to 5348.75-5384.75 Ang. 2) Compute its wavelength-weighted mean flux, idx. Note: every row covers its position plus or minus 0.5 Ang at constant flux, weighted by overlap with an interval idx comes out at 156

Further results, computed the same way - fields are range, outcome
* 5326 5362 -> 155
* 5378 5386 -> 155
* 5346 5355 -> 156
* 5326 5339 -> 151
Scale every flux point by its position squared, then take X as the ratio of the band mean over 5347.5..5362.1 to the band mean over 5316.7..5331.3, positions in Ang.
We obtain 1.06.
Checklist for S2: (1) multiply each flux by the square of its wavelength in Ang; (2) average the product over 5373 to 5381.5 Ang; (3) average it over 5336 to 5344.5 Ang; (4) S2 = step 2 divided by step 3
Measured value 1.03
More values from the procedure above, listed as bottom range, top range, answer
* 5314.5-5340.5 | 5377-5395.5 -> 1.03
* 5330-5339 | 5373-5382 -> 1.03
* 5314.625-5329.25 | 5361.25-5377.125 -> 1.01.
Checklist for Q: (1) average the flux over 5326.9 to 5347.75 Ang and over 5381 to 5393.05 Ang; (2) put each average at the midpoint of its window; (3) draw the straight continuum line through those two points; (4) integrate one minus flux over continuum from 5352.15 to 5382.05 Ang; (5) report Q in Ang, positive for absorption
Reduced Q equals -0.5 Ang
